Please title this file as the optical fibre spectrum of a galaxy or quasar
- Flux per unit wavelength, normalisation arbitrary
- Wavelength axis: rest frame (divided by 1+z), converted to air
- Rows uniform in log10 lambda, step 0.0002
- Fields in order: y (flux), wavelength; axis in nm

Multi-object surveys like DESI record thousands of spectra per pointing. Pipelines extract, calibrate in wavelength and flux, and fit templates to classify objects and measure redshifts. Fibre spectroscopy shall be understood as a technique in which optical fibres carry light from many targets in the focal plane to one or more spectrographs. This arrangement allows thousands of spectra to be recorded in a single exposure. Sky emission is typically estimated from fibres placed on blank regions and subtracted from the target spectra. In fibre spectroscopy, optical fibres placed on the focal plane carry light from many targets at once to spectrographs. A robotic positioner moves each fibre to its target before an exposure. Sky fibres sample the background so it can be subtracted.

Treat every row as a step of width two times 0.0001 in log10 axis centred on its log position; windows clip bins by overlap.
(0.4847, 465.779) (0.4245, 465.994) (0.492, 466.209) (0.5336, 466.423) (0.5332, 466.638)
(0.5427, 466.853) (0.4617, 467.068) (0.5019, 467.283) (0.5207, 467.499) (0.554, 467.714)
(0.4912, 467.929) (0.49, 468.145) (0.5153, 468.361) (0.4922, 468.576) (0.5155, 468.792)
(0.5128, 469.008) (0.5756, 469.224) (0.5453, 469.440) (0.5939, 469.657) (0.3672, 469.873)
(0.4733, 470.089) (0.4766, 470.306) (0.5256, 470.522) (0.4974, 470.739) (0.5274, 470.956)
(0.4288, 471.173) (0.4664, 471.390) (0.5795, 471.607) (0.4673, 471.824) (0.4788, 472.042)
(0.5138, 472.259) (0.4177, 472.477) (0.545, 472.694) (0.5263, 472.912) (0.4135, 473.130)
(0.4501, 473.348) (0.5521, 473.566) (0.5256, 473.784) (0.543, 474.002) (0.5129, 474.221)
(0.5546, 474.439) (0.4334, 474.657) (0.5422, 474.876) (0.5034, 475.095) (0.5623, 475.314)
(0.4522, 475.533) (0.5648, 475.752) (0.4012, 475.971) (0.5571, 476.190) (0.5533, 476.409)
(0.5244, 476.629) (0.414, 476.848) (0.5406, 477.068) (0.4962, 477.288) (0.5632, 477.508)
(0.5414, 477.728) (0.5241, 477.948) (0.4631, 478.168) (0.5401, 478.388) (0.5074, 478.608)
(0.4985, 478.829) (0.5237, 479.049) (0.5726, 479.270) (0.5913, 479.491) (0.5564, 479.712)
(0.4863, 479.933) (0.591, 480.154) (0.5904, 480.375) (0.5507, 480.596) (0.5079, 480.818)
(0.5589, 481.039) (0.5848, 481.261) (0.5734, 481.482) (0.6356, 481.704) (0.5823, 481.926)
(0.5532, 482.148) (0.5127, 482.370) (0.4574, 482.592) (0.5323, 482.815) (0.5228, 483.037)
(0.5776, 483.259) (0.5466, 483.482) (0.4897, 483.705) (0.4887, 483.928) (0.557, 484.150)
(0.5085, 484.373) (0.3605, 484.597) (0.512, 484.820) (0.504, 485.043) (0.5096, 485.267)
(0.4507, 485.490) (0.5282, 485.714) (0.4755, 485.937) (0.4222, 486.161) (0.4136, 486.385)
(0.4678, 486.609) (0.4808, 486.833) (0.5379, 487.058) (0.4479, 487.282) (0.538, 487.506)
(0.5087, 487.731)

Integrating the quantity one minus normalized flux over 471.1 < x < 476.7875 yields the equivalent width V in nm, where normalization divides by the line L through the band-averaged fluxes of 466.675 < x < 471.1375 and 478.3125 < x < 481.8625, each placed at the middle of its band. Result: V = 0.29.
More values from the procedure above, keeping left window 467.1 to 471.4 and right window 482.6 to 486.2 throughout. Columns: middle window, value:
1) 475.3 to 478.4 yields -0.06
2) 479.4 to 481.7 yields -0.28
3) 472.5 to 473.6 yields 0.03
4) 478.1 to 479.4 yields -0.05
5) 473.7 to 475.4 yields -0.07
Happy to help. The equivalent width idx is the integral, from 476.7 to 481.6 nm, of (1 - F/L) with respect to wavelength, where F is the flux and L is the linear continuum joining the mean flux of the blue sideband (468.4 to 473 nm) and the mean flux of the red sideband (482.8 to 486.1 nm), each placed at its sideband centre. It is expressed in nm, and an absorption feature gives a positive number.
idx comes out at -0.33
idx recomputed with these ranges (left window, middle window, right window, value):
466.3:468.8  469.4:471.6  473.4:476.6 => 0.09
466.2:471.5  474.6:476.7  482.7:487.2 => -0.04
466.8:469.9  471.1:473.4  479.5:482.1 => 0.21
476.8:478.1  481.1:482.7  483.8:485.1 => -0.19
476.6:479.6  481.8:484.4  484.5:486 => -0.20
